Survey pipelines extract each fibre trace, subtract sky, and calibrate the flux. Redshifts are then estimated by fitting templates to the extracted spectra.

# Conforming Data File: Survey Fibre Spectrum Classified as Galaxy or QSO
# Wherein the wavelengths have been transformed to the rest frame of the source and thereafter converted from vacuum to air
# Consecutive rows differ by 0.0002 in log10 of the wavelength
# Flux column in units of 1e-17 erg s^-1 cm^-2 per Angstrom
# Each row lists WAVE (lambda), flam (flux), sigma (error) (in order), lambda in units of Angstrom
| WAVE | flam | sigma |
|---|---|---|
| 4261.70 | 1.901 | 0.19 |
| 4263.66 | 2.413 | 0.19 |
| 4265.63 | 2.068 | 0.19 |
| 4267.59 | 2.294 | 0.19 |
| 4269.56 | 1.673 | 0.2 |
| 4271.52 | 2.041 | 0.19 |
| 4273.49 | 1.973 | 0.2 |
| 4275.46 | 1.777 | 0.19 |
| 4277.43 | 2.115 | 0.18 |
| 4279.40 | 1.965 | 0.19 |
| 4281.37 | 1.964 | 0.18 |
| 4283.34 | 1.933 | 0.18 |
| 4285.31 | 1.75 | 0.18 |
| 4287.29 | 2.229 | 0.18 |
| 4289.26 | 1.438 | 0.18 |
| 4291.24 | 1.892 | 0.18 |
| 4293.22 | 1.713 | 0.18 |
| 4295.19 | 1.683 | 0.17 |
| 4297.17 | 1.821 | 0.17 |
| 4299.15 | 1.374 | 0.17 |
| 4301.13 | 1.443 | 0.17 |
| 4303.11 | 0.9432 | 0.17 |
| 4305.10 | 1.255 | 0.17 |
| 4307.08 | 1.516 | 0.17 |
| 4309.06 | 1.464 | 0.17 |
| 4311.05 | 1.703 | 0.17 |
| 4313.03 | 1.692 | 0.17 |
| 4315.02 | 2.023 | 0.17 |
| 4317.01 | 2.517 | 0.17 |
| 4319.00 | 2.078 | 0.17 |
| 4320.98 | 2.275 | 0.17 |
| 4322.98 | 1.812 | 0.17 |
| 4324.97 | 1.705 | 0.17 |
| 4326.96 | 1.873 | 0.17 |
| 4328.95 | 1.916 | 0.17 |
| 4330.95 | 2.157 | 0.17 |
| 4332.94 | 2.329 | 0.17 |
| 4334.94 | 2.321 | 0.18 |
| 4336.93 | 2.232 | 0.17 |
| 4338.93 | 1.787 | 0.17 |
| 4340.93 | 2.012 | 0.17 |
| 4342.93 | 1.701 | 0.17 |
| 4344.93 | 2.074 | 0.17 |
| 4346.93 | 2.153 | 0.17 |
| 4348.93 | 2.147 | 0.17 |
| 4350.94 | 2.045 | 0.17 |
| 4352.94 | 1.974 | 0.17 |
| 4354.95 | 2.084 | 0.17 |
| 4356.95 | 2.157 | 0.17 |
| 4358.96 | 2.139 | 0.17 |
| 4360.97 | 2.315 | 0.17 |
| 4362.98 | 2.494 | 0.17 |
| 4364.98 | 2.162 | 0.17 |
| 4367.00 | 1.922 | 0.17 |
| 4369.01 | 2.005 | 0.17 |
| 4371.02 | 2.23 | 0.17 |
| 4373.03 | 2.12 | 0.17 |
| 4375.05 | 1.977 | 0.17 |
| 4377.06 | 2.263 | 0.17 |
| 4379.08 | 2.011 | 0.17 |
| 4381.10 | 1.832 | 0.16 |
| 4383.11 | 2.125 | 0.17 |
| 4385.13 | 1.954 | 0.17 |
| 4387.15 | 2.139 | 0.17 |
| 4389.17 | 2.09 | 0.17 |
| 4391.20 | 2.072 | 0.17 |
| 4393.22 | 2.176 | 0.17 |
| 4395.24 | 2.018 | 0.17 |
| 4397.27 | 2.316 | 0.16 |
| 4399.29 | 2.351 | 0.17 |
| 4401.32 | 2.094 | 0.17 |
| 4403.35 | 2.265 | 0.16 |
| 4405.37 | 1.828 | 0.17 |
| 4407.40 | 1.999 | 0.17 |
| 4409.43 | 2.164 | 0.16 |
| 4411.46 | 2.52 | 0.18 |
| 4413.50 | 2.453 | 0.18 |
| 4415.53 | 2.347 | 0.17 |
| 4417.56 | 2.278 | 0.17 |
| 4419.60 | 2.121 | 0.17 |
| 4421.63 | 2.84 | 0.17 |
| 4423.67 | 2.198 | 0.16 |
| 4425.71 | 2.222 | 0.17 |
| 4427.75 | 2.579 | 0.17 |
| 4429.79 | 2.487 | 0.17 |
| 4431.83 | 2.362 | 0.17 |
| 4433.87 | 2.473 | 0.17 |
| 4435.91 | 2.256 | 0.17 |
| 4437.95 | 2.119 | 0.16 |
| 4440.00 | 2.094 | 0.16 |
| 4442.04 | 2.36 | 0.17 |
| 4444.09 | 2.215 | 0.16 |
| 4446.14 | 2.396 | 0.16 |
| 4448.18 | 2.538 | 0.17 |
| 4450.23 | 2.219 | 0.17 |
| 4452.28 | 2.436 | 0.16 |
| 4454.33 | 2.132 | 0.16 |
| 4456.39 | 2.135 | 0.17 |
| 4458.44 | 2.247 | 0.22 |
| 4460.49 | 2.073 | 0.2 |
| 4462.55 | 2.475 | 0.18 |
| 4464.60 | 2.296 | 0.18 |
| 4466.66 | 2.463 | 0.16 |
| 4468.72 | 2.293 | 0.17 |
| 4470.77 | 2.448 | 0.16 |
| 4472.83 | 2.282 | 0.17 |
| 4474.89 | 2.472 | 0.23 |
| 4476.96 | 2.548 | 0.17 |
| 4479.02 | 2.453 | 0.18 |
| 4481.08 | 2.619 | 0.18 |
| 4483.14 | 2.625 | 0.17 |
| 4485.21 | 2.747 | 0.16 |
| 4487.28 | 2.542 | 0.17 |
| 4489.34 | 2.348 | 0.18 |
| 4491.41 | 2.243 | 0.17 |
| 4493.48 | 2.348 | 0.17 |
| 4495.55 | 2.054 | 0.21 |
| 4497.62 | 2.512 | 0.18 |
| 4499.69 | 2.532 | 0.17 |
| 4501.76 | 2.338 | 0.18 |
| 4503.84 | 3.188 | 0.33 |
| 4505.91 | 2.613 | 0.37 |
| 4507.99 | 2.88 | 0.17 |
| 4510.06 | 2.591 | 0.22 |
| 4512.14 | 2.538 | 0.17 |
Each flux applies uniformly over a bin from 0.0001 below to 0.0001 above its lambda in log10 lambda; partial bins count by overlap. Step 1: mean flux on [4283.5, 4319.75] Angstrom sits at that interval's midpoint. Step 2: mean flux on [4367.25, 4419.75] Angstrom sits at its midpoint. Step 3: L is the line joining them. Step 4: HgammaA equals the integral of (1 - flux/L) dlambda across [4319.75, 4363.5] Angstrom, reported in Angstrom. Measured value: -4.19 Angstrom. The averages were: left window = 1.7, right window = 2.14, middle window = 2.07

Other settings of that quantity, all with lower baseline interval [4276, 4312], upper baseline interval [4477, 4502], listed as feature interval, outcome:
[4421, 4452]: -1.5 Angstrom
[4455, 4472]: 0.4 Angstrom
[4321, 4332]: -0.7 Angstrom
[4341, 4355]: -0.9 Angstrom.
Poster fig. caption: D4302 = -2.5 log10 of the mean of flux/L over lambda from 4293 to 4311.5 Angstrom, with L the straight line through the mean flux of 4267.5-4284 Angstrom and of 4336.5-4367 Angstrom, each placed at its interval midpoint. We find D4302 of 0.330 mag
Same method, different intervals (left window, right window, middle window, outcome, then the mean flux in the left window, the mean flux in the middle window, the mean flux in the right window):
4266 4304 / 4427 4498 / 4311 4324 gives -0.07 mag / 1.8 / 2.04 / 2.37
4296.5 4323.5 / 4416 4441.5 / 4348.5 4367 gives -0.10 mag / 1.71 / 2.16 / 2.34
